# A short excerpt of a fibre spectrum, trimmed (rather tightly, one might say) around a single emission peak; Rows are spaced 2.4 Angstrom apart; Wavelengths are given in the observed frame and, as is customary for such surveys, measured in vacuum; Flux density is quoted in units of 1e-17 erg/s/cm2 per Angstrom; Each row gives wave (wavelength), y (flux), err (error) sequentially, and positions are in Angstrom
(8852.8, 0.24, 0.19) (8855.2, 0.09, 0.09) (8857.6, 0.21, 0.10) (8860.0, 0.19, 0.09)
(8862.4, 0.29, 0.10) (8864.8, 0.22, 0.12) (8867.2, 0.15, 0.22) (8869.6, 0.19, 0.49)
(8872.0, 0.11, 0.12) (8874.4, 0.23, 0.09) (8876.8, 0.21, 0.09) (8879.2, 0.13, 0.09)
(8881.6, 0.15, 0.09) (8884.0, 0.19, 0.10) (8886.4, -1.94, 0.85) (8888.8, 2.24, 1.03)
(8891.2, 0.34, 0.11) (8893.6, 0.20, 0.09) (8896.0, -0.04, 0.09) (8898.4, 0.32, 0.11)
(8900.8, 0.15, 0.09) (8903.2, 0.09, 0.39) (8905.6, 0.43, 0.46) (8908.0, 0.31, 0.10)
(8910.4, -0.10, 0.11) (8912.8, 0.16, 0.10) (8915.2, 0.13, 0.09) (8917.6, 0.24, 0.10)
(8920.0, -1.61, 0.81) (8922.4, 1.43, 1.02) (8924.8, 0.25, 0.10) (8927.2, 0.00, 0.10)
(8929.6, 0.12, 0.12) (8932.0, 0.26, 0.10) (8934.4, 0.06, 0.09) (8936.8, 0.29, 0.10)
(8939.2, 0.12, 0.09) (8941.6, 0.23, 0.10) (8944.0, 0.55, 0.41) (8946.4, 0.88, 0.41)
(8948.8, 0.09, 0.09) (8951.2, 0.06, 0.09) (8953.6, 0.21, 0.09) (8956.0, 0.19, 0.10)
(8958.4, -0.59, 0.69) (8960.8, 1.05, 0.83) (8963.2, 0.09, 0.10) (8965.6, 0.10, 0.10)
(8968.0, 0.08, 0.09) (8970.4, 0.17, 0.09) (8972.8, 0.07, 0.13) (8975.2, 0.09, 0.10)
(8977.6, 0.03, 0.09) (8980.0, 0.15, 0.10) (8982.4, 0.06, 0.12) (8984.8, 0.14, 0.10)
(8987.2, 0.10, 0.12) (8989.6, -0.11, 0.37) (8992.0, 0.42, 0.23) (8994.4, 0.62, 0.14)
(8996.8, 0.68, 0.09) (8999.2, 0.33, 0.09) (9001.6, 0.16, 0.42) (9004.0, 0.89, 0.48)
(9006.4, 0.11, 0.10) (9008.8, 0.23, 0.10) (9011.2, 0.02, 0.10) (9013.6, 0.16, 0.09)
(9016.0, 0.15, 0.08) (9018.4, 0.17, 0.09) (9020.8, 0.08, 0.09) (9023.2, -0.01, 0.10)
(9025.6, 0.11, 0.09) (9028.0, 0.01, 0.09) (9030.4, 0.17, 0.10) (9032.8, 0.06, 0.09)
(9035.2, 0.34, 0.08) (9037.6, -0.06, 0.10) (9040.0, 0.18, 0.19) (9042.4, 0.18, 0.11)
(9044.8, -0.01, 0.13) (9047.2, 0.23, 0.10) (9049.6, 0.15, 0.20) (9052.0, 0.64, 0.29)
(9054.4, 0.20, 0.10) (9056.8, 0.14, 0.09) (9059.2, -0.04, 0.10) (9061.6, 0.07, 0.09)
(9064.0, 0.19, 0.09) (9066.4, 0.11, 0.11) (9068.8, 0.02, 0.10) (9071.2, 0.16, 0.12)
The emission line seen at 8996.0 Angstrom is H-beta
